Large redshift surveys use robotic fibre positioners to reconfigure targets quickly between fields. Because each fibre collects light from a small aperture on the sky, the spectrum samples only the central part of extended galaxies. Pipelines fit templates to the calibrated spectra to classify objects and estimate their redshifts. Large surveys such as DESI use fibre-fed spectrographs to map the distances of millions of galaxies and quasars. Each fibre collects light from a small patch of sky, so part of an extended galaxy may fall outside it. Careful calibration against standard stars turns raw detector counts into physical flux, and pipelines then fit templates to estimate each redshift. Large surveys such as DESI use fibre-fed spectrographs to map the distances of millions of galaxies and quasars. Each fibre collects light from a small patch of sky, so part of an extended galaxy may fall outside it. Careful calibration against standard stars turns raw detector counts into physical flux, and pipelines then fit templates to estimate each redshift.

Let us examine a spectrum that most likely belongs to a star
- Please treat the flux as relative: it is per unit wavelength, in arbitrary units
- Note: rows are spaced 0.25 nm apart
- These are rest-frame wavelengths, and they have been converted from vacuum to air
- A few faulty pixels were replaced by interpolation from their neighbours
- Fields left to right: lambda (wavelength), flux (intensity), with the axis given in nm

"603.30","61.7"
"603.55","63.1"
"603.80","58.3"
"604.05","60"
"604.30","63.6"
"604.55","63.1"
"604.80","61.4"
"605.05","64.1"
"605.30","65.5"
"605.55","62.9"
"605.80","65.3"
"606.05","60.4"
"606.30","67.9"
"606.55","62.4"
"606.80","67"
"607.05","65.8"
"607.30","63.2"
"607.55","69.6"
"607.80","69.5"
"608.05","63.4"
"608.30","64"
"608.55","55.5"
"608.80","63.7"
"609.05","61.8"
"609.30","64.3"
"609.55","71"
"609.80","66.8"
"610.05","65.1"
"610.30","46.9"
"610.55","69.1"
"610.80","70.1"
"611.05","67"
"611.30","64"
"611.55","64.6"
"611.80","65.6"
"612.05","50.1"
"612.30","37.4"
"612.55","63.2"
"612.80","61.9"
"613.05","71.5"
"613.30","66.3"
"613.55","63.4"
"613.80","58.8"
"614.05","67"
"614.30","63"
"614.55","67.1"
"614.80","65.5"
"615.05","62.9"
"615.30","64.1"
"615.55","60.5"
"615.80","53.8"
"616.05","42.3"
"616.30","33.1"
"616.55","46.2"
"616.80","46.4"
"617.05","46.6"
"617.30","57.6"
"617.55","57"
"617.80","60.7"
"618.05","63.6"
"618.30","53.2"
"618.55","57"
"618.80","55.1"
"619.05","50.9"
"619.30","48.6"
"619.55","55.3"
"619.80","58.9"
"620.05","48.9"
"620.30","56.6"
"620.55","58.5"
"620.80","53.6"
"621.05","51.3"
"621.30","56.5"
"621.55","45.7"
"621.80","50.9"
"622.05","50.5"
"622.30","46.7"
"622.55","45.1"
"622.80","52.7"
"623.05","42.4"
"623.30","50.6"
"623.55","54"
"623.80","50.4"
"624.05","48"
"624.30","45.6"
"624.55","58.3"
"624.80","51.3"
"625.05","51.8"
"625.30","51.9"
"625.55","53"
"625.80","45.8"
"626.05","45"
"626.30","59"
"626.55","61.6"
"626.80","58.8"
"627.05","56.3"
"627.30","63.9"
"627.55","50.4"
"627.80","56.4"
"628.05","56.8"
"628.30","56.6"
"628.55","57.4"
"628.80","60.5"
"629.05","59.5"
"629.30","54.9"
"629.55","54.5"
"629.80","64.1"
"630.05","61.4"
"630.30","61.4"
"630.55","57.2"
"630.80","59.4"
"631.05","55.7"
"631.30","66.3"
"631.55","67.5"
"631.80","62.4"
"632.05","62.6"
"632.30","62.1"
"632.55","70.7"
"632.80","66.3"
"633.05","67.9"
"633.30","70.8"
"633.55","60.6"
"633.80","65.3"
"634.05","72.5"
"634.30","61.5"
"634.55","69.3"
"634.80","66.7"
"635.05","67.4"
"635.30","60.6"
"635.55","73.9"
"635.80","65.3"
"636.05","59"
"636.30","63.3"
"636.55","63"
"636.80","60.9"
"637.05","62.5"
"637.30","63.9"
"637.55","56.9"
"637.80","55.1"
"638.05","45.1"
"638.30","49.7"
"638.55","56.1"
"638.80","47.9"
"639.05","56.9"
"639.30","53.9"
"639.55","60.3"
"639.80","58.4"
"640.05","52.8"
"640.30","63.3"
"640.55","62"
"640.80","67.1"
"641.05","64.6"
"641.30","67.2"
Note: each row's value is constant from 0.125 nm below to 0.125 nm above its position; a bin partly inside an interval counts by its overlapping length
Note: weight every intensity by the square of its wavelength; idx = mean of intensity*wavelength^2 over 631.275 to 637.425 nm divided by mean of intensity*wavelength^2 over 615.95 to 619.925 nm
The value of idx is 1.32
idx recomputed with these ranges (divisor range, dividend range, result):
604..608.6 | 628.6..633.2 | 1.05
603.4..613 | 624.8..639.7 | 1.03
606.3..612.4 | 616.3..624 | 0.85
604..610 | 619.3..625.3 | 0.84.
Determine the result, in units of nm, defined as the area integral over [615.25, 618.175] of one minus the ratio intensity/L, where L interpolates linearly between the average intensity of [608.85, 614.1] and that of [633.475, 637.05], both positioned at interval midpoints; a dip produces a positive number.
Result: 0.499 nm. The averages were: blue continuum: 62.6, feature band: 52.4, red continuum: 64.9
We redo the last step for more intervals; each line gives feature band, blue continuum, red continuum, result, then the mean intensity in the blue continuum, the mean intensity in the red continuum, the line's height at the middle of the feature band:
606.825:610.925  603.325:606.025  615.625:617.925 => -0.450 nm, 62.6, 49.5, 58.1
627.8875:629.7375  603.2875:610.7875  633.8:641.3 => 0.128 nm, 63.7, 60.9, 61.7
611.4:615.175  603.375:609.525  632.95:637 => 0.130 nm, 63.7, 65.4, 64.1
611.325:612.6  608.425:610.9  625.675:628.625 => 0.122 nm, 63.4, 55.6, 62.3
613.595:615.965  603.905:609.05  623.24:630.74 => -0.071 nm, 63.8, 55.3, 60.4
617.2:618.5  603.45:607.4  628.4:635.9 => 0.104 nm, 63.4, 63.5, 63.4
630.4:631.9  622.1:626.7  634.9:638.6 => -0.145 nm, 50.8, 60.3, 56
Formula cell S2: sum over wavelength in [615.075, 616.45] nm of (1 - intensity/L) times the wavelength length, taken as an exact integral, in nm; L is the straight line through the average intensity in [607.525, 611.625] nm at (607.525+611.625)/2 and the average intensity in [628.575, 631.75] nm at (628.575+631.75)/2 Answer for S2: 0.252 nm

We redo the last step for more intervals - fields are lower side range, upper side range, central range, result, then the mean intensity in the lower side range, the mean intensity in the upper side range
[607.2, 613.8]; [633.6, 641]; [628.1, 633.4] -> -0.04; 63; 60.7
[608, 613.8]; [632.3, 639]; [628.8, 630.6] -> 0.09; 62.4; 62.3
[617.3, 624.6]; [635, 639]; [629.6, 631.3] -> -0.11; 52.7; 59.2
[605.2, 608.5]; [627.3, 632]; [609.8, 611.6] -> 0.00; 64.9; 59.2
